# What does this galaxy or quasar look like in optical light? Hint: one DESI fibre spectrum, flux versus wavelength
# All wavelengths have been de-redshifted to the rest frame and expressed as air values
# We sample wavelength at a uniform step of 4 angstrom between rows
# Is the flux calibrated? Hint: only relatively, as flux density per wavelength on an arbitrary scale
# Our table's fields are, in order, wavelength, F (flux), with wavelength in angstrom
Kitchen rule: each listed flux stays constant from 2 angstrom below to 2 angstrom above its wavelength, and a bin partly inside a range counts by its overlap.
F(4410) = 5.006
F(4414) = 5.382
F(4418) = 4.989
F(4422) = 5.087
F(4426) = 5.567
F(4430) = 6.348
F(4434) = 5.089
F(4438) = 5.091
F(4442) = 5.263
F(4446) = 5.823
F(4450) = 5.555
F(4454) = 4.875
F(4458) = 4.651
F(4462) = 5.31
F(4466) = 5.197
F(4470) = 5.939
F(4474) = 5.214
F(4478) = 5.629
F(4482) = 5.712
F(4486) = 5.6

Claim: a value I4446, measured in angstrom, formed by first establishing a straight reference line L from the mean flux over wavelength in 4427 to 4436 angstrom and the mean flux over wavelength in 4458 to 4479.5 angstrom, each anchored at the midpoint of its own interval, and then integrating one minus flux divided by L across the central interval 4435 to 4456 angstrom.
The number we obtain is 1.0 angstrom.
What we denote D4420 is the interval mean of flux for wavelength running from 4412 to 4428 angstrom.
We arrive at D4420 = 5.26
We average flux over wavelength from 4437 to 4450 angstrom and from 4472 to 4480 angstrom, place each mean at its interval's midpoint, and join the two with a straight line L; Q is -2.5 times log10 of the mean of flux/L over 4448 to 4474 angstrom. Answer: 0.04 mag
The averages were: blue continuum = 5.44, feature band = 5.25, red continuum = 5.42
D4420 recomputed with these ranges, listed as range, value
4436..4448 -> 5.39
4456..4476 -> 5.26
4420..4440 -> 5.44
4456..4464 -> 4.98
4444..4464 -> 5.24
